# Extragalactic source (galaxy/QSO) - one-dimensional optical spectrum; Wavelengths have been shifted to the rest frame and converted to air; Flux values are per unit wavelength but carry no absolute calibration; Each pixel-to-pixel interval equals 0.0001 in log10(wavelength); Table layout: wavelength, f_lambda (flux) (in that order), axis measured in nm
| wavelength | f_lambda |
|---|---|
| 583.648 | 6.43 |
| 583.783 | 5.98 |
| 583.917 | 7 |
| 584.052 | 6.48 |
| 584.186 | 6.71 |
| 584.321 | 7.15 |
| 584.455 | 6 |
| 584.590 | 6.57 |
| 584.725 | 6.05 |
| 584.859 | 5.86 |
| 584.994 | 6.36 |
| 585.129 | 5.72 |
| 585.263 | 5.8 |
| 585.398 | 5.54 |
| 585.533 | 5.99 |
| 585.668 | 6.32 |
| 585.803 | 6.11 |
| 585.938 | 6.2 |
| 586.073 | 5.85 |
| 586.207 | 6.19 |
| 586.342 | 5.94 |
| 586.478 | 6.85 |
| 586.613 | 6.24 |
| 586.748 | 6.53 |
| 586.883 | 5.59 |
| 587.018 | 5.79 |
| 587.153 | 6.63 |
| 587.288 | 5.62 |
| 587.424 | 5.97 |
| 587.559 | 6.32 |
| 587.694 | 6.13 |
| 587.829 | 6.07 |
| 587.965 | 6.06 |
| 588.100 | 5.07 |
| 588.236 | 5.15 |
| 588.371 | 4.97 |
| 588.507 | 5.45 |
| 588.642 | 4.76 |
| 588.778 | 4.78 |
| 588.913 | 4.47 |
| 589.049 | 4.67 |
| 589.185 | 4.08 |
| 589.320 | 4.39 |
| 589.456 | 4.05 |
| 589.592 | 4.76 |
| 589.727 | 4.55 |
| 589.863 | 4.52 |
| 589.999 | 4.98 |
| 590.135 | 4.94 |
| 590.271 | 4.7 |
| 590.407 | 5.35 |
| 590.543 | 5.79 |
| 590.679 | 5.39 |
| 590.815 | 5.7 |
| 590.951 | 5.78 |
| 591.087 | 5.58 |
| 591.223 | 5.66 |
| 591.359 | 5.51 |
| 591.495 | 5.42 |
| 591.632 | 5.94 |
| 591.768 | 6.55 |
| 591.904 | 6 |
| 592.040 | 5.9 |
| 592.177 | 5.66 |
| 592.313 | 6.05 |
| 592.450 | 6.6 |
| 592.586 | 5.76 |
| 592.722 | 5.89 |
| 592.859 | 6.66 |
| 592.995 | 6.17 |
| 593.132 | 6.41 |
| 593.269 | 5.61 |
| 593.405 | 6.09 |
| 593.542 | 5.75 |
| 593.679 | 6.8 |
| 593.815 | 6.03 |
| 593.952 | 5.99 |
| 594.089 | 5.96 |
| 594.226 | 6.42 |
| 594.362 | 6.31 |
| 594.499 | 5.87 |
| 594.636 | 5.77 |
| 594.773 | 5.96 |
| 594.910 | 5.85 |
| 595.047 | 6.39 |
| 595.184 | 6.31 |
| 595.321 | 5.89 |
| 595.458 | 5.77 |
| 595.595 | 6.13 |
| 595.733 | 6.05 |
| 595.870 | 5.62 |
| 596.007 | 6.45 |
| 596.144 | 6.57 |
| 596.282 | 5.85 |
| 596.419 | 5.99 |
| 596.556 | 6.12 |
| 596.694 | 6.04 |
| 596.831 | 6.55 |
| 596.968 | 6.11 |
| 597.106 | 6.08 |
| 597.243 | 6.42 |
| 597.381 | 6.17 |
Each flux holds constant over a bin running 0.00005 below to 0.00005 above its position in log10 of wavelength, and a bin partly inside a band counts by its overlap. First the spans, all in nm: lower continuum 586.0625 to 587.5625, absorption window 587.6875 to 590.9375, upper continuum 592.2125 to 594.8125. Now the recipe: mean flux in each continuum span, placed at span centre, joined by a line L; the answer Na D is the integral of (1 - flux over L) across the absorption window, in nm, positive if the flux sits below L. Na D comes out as 0.58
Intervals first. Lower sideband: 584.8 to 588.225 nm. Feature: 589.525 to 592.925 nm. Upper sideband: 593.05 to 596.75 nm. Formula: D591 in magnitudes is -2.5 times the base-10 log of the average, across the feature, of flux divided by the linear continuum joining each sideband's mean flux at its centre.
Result 0.09 mag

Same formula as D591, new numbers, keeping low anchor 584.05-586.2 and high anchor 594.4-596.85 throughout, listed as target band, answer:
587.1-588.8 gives 0.09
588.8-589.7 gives 0.35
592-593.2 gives -0.01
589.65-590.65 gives 0.22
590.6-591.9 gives 0.07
